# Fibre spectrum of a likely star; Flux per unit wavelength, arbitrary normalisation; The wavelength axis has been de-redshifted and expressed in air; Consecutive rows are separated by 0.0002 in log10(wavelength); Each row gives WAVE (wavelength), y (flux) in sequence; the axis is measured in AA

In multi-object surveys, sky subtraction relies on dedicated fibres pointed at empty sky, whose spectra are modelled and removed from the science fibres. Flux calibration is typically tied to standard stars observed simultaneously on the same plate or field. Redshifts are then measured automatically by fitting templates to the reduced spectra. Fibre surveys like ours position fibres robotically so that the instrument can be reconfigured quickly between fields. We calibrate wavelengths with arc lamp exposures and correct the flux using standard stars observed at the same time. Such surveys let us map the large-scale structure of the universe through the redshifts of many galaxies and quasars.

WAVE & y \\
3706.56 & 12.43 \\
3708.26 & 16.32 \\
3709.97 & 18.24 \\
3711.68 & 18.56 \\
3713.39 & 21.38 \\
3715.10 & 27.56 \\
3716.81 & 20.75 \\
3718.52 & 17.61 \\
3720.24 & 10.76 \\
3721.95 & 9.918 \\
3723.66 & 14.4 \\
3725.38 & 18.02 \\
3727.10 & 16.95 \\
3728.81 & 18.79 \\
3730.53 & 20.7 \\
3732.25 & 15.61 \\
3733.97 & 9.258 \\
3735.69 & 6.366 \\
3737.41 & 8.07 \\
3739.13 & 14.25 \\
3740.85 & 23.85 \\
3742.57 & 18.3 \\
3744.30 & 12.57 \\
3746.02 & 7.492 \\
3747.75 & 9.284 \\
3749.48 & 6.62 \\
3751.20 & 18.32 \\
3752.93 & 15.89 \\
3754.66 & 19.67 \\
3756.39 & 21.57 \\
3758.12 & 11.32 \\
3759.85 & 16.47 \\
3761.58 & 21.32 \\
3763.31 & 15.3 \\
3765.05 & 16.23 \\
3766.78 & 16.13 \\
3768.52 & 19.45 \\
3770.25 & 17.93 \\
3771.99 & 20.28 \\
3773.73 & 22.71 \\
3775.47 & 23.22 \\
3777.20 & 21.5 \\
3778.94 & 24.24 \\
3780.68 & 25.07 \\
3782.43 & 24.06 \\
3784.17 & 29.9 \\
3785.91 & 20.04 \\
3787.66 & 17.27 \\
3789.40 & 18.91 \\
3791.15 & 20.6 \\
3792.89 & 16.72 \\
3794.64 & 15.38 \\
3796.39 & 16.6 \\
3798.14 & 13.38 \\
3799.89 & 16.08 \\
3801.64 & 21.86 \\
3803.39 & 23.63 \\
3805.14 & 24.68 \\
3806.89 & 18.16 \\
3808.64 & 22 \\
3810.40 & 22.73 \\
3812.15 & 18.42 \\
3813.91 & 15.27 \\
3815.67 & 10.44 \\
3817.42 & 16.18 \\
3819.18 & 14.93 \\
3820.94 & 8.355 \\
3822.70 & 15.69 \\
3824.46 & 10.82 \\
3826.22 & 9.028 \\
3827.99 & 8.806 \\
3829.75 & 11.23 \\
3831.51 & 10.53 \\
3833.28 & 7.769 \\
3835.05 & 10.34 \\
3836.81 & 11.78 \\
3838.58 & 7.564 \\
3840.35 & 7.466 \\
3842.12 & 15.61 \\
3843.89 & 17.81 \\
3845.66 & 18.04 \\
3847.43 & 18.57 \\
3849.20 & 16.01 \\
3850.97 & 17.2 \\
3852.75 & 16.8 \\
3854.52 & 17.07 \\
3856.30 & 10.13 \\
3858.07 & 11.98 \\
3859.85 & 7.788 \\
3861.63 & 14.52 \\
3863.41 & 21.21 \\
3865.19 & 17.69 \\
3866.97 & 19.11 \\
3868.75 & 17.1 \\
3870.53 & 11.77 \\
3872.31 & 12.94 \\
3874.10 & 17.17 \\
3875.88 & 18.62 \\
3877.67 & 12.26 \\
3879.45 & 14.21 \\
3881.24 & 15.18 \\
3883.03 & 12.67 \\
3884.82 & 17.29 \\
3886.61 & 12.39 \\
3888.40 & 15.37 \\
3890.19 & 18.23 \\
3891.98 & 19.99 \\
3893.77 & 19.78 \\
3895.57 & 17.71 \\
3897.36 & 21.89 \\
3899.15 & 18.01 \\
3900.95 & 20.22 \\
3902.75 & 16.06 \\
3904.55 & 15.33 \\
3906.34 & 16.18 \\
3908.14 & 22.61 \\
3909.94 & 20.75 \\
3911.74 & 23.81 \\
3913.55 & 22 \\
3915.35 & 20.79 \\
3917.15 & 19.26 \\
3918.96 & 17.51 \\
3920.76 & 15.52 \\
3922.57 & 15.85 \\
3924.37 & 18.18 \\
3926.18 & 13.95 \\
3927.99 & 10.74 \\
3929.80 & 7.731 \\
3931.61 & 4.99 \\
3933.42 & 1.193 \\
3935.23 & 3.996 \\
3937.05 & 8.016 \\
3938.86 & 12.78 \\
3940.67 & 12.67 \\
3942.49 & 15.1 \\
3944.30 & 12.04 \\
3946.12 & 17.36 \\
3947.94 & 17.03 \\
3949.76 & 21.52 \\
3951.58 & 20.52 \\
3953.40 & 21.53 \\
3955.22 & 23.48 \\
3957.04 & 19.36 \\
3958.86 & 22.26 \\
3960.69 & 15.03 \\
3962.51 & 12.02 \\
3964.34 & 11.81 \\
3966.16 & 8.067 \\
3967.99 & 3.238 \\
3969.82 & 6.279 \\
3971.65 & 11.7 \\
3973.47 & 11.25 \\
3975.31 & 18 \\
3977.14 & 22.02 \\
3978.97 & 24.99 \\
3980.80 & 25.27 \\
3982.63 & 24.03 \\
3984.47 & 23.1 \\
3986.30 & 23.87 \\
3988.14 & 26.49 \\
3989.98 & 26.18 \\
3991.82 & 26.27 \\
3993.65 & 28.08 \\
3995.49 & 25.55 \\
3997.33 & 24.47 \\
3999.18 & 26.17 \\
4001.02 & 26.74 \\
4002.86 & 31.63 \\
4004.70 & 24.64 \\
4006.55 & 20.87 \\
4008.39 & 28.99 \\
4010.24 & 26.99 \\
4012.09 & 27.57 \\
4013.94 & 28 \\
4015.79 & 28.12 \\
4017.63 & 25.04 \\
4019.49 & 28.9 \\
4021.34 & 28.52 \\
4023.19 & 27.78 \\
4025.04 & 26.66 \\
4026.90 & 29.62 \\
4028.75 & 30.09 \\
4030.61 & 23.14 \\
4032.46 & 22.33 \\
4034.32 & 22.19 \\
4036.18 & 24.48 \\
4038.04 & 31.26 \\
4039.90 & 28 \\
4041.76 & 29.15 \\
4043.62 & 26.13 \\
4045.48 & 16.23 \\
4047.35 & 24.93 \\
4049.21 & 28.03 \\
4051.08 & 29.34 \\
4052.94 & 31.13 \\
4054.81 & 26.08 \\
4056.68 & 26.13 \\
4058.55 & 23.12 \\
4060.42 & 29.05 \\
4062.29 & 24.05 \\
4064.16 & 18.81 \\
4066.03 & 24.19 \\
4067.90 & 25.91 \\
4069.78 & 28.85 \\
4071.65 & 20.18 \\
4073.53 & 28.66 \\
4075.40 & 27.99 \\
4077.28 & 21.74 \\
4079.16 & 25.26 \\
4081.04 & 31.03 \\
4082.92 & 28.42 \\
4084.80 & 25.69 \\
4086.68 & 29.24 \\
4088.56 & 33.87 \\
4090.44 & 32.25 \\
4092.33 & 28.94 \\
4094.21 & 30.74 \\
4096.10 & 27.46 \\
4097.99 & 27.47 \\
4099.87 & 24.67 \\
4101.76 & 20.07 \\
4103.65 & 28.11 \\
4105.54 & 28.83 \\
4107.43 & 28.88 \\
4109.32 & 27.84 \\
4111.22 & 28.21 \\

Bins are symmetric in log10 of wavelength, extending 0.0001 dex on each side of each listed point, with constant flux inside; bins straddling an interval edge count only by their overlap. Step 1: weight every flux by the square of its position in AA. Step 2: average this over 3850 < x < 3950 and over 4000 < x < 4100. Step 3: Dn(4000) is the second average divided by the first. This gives 1.87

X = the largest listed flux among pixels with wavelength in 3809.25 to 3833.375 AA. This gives 22.73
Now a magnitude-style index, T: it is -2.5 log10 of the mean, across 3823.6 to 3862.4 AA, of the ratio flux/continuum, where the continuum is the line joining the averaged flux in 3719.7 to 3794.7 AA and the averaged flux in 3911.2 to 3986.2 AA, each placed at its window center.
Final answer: 0.29 mag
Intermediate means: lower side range 17.1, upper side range 15.6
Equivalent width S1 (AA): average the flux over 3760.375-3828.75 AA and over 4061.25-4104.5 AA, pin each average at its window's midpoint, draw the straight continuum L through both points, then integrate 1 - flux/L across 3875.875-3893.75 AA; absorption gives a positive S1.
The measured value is 4.5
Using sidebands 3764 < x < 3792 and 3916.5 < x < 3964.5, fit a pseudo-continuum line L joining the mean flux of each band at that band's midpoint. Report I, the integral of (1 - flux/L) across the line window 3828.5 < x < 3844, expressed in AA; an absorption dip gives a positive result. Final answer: 6.6 AA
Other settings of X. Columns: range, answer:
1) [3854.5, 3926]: 23.81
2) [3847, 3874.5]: 21.21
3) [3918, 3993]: 26.49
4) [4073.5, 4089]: 33.87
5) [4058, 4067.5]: 29.05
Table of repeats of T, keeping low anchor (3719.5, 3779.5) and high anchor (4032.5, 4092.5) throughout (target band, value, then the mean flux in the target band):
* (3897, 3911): 0.13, 18.8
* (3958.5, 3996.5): 0.25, 18.8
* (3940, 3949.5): 0.42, 15.3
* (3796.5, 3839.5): 0.24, 14.6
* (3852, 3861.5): 0.46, 12.8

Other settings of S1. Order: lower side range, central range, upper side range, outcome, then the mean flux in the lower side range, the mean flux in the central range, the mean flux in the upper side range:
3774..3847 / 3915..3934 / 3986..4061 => 7.50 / 16.7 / 13.2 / 26.5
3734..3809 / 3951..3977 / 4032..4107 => 9.63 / 17.9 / 14.7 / 26.5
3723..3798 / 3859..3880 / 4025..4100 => 5.39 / 17.3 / 15.4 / 26.7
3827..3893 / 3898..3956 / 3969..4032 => 9.85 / 14.3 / 15.8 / 24.6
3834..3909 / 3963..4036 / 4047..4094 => -0.04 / 15.7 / 23.2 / 27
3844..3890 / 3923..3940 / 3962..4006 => 8.32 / 15.4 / 9.3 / 20.6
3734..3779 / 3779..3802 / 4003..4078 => -3.21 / 16.2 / 19.8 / 26.1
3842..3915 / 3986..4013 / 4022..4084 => -3.62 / 16.9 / 26.4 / 26.1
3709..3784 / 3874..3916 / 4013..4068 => 7.62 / 17.2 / 17.9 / 26.2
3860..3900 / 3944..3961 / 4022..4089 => 0.93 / 16.4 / 19.4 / 26.3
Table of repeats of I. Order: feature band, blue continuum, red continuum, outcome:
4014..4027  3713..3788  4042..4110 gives -1.35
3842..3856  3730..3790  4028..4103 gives 2.16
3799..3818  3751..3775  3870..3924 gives -1.27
